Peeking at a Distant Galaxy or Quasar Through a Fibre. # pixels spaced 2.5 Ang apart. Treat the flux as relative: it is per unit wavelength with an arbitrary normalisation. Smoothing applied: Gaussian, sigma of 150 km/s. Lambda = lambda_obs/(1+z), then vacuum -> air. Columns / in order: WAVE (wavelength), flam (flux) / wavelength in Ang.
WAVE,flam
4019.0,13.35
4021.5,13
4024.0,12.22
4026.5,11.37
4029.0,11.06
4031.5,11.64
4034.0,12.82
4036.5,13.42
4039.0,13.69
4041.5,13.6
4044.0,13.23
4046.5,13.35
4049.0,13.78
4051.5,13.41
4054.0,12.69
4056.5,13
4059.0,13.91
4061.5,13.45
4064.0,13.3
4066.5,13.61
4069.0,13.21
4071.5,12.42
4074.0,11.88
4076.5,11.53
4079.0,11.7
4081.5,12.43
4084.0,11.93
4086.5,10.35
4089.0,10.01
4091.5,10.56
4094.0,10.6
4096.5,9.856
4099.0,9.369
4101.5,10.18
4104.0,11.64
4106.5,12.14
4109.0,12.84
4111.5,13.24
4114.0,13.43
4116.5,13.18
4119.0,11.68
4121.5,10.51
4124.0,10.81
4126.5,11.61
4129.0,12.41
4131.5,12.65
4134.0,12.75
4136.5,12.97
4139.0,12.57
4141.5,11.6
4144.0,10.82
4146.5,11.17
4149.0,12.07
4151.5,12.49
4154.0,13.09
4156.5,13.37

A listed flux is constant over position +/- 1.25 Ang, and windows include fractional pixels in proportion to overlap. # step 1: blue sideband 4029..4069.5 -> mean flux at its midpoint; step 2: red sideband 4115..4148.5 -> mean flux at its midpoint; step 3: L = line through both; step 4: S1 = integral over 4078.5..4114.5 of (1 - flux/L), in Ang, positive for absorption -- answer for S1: 3.3 Ang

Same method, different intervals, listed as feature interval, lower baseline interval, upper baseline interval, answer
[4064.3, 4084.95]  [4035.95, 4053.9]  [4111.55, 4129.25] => 0.8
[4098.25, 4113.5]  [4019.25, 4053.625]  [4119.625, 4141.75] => 0.6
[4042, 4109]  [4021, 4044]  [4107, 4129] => 1.5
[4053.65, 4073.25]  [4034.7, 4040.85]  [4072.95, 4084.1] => -1.1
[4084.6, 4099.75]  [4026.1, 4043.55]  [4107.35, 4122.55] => 2.8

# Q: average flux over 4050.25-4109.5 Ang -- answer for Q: 11.9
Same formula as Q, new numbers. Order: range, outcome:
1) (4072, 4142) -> 11.7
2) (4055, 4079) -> 12.9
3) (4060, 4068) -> 13.5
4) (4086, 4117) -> 11.3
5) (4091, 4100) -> 10.1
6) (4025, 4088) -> 12.7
